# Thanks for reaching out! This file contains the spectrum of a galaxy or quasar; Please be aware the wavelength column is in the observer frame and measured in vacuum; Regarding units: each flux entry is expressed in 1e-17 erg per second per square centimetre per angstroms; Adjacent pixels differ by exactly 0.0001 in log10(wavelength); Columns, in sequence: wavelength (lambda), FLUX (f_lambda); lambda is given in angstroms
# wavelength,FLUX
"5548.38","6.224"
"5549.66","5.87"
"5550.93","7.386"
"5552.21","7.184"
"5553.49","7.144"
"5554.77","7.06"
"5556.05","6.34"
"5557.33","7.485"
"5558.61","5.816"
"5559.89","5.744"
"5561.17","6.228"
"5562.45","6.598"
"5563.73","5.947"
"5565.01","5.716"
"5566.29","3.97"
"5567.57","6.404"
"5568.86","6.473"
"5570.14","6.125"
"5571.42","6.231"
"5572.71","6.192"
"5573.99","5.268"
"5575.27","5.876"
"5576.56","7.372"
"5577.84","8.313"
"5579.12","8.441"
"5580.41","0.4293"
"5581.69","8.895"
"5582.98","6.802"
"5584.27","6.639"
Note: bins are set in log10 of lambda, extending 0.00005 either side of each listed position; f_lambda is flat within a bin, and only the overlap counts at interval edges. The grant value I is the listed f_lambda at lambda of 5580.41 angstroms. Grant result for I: 0.4293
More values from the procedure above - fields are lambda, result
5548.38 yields 6.224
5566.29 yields 3.97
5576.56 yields 7.372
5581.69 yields 8.895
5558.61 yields 5.816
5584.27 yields 6.639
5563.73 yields 5.947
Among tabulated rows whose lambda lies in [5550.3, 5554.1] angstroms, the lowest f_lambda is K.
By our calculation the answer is 7.144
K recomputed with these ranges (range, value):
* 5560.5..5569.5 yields 3.97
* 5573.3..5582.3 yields 0.4293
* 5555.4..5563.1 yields 5.744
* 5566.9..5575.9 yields 5.268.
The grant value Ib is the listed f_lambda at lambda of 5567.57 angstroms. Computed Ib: 6.404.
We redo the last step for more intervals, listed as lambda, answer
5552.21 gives 7.184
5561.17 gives 6.228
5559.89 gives 5.744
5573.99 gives 5.268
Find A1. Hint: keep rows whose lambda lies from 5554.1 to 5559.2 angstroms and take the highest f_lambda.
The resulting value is 7.485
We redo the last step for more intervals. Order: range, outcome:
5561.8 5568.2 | 6.598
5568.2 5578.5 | 8.313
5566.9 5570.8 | 6.473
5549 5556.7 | 7.386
